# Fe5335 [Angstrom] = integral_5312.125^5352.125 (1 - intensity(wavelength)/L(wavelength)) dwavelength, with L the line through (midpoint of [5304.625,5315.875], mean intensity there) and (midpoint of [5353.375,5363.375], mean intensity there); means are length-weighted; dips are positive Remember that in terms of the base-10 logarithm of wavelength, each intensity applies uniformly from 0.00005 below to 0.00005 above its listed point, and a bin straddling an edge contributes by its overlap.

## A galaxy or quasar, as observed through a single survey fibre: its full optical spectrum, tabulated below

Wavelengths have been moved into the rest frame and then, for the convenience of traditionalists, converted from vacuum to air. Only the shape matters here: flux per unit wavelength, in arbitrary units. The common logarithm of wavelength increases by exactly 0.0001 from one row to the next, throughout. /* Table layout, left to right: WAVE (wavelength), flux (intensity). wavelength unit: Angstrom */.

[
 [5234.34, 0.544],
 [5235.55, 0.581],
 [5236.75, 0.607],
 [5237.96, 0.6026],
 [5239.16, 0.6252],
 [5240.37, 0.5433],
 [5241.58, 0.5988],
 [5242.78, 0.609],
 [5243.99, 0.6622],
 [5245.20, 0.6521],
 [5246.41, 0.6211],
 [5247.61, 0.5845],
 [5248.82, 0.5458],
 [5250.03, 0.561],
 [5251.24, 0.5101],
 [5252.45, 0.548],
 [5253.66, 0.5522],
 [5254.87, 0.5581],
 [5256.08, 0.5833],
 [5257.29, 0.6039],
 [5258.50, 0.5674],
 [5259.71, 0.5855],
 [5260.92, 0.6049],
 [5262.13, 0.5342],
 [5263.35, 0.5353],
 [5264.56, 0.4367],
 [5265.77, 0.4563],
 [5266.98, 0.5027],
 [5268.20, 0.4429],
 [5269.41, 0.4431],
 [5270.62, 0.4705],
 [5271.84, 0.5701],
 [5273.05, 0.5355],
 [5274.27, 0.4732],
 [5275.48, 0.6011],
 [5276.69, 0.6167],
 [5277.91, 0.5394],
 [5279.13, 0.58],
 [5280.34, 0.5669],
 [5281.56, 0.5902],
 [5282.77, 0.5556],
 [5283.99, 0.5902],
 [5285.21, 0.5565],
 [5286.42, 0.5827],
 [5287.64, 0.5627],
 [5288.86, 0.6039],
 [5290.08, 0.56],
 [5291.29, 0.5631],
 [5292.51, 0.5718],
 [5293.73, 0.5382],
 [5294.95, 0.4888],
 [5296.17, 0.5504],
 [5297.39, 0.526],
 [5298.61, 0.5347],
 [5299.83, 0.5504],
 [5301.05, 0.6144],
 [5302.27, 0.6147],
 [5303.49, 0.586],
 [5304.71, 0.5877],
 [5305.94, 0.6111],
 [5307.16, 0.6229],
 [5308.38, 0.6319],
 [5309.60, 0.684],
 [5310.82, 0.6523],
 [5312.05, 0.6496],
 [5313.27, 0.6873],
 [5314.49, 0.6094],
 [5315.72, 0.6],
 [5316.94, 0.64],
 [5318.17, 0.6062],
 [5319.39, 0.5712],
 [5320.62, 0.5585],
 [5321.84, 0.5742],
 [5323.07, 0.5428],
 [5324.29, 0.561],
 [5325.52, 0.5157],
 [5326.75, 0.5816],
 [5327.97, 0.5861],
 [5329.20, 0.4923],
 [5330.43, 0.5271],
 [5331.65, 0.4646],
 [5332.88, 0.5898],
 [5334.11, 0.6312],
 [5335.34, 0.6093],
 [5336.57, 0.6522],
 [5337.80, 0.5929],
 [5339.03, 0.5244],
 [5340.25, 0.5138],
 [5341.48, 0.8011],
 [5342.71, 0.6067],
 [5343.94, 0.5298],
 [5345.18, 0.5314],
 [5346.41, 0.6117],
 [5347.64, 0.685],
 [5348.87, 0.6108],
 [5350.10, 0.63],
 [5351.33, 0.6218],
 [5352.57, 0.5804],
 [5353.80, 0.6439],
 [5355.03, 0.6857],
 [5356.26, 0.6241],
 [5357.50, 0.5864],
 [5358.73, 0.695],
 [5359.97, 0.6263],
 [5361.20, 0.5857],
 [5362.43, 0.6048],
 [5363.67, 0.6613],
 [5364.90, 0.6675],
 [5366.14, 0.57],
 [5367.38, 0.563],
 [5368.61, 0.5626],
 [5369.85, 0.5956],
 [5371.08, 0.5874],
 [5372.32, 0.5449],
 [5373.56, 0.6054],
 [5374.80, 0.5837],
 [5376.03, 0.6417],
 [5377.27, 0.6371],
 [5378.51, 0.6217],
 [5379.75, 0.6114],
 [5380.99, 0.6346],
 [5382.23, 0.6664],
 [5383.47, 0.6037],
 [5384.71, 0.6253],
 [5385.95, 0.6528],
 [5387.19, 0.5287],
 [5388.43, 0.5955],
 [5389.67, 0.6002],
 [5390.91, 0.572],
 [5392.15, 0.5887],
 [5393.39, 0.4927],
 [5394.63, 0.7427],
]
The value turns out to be 2.81 Angstrom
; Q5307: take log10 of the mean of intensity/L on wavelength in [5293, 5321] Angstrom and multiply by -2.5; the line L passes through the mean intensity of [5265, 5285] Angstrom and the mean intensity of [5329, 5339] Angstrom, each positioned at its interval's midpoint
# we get -0.08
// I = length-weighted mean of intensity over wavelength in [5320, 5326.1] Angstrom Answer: 0.55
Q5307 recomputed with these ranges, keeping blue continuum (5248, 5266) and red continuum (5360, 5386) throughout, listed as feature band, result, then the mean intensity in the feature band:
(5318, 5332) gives 0.07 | 0.548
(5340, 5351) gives -0.04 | 0.617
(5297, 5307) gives -0.02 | 0.581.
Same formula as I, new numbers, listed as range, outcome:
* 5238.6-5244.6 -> 0.607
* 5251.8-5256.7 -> 0.56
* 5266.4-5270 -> 0.462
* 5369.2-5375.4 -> 0.583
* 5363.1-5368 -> 0.615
